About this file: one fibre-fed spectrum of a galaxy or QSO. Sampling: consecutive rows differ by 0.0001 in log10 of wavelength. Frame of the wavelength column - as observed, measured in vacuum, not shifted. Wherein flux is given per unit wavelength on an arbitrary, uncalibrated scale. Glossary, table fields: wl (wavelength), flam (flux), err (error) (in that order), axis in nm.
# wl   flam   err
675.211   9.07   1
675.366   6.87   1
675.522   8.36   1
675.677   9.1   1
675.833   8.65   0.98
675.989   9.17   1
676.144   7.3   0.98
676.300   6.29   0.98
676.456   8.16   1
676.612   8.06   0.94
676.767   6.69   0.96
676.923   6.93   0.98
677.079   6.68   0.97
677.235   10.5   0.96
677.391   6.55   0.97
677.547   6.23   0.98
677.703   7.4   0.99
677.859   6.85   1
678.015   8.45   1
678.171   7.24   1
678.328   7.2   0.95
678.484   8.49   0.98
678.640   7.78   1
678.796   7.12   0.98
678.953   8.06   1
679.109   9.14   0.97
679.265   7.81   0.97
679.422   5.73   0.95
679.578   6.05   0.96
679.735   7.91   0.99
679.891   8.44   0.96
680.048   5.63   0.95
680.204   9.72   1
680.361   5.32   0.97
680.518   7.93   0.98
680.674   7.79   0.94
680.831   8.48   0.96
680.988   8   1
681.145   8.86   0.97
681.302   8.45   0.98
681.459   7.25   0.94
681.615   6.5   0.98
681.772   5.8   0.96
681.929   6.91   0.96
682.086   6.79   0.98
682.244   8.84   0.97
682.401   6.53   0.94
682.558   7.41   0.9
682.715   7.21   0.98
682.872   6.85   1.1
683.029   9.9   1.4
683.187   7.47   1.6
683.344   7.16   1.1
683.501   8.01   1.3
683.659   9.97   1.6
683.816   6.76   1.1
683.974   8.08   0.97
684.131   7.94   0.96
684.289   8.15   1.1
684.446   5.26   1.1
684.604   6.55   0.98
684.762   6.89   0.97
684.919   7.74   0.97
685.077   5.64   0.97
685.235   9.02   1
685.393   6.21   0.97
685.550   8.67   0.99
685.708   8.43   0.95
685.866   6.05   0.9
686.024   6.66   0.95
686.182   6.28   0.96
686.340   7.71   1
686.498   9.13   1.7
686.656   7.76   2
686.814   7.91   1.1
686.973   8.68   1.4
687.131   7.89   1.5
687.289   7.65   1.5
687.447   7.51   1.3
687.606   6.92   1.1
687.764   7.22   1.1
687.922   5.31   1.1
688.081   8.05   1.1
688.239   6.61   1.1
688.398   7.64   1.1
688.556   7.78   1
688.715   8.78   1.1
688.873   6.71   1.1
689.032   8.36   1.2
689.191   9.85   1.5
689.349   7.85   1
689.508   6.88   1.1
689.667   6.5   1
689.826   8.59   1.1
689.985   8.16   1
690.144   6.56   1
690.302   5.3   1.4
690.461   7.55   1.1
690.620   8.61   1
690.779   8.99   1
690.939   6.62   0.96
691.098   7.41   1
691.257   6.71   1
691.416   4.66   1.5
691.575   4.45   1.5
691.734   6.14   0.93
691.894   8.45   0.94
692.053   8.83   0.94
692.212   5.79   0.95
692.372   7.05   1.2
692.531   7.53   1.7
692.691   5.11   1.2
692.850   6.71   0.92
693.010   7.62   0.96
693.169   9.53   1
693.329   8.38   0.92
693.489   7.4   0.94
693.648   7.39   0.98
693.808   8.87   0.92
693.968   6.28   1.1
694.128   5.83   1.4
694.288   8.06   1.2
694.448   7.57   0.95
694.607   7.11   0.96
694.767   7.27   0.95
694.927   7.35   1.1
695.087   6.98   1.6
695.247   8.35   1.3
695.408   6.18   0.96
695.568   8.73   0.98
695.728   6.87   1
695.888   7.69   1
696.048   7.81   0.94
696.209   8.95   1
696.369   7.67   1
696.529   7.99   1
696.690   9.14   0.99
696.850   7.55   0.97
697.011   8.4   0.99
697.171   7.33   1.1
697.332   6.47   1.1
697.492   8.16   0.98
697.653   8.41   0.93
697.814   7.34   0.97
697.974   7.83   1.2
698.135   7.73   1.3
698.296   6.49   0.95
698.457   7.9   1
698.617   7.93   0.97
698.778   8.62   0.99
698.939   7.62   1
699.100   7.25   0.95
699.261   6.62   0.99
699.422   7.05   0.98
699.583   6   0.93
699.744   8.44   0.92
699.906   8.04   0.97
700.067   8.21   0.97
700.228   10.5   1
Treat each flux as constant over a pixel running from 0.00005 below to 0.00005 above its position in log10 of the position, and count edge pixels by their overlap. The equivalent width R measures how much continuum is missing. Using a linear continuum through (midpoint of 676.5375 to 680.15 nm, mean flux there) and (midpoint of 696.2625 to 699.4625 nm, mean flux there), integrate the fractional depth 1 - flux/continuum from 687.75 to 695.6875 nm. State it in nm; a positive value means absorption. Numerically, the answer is 0.318 nm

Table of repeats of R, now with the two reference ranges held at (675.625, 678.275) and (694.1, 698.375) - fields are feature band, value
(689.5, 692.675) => 0.26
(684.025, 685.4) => 0.09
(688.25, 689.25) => -0.05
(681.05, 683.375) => 0.05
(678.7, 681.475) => -0.01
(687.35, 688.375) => 0.09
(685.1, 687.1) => -0.01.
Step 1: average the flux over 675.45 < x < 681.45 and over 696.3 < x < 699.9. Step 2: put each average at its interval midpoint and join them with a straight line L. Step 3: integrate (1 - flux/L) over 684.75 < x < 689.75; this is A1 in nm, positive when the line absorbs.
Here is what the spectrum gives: 0.10 nm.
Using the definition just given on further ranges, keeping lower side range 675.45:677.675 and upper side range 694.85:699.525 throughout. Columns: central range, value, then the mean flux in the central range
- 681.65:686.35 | 0.23 nm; 7.35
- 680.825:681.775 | 0.00 nm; 7.7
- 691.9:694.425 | 0.09 nm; 7.39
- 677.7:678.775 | 0.02 nm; 7.62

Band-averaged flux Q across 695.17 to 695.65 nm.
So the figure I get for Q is 7.74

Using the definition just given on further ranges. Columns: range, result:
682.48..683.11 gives 7.84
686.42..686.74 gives 8.44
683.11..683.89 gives 7.89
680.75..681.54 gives 8.2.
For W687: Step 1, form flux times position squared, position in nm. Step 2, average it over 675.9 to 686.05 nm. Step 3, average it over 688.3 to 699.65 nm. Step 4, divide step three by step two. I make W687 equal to 1.03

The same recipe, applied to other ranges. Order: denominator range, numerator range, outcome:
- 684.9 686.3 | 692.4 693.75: 1.06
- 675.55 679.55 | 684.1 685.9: 0.96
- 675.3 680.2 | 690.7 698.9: 1.03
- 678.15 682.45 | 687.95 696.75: 1.03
